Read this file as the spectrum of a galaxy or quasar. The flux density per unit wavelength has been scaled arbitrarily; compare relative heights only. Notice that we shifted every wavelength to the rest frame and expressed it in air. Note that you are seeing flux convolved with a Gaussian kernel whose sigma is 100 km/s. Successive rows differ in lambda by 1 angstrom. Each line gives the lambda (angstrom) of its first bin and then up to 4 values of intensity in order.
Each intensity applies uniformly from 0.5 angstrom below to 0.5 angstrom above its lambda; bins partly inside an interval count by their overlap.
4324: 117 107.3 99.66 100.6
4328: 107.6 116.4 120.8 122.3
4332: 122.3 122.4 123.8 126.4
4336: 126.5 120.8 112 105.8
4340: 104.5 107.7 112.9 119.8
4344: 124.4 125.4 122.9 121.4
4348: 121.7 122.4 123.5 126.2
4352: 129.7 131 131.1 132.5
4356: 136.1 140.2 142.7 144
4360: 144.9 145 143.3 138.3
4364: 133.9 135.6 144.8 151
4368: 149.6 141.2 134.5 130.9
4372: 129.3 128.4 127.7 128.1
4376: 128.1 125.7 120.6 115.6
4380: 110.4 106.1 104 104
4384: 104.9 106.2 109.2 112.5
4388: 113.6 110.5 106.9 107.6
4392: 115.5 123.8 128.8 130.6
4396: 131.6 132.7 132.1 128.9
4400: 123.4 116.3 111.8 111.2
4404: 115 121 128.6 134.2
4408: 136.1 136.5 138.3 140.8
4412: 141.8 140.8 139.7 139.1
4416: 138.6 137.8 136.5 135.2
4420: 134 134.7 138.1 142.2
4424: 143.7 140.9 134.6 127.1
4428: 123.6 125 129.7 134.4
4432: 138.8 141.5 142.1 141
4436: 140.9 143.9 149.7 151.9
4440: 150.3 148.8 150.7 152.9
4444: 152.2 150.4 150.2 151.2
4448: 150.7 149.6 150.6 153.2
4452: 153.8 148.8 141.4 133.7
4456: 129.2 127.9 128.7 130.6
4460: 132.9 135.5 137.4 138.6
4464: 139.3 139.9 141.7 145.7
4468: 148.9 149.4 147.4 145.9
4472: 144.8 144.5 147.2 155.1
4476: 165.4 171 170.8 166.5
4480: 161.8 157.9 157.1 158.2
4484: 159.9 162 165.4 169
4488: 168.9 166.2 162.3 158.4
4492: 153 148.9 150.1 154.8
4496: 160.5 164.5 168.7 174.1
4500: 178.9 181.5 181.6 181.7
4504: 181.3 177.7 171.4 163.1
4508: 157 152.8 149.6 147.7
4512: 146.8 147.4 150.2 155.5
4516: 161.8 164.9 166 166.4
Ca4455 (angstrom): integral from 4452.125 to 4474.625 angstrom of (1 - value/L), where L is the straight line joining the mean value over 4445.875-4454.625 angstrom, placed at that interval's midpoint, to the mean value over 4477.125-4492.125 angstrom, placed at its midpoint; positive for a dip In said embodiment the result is 2.1 angstrom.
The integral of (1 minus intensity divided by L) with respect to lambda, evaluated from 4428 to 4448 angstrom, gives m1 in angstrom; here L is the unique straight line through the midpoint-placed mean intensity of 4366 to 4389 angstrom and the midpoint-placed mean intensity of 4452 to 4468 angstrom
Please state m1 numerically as -1.6 angstrom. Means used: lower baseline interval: 122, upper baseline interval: 138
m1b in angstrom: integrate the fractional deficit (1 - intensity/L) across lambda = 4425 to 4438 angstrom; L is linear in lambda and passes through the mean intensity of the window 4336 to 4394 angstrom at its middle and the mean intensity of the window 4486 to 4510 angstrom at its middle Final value 0.8 angstrom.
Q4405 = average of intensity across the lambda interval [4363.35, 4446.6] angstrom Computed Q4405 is 131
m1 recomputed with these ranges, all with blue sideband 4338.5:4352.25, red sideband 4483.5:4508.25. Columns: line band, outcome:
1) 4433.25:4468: 1.9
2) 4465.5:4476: 0.7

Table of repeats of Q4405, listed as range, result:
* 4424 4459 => 142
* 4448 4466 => 140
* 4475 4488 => 164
